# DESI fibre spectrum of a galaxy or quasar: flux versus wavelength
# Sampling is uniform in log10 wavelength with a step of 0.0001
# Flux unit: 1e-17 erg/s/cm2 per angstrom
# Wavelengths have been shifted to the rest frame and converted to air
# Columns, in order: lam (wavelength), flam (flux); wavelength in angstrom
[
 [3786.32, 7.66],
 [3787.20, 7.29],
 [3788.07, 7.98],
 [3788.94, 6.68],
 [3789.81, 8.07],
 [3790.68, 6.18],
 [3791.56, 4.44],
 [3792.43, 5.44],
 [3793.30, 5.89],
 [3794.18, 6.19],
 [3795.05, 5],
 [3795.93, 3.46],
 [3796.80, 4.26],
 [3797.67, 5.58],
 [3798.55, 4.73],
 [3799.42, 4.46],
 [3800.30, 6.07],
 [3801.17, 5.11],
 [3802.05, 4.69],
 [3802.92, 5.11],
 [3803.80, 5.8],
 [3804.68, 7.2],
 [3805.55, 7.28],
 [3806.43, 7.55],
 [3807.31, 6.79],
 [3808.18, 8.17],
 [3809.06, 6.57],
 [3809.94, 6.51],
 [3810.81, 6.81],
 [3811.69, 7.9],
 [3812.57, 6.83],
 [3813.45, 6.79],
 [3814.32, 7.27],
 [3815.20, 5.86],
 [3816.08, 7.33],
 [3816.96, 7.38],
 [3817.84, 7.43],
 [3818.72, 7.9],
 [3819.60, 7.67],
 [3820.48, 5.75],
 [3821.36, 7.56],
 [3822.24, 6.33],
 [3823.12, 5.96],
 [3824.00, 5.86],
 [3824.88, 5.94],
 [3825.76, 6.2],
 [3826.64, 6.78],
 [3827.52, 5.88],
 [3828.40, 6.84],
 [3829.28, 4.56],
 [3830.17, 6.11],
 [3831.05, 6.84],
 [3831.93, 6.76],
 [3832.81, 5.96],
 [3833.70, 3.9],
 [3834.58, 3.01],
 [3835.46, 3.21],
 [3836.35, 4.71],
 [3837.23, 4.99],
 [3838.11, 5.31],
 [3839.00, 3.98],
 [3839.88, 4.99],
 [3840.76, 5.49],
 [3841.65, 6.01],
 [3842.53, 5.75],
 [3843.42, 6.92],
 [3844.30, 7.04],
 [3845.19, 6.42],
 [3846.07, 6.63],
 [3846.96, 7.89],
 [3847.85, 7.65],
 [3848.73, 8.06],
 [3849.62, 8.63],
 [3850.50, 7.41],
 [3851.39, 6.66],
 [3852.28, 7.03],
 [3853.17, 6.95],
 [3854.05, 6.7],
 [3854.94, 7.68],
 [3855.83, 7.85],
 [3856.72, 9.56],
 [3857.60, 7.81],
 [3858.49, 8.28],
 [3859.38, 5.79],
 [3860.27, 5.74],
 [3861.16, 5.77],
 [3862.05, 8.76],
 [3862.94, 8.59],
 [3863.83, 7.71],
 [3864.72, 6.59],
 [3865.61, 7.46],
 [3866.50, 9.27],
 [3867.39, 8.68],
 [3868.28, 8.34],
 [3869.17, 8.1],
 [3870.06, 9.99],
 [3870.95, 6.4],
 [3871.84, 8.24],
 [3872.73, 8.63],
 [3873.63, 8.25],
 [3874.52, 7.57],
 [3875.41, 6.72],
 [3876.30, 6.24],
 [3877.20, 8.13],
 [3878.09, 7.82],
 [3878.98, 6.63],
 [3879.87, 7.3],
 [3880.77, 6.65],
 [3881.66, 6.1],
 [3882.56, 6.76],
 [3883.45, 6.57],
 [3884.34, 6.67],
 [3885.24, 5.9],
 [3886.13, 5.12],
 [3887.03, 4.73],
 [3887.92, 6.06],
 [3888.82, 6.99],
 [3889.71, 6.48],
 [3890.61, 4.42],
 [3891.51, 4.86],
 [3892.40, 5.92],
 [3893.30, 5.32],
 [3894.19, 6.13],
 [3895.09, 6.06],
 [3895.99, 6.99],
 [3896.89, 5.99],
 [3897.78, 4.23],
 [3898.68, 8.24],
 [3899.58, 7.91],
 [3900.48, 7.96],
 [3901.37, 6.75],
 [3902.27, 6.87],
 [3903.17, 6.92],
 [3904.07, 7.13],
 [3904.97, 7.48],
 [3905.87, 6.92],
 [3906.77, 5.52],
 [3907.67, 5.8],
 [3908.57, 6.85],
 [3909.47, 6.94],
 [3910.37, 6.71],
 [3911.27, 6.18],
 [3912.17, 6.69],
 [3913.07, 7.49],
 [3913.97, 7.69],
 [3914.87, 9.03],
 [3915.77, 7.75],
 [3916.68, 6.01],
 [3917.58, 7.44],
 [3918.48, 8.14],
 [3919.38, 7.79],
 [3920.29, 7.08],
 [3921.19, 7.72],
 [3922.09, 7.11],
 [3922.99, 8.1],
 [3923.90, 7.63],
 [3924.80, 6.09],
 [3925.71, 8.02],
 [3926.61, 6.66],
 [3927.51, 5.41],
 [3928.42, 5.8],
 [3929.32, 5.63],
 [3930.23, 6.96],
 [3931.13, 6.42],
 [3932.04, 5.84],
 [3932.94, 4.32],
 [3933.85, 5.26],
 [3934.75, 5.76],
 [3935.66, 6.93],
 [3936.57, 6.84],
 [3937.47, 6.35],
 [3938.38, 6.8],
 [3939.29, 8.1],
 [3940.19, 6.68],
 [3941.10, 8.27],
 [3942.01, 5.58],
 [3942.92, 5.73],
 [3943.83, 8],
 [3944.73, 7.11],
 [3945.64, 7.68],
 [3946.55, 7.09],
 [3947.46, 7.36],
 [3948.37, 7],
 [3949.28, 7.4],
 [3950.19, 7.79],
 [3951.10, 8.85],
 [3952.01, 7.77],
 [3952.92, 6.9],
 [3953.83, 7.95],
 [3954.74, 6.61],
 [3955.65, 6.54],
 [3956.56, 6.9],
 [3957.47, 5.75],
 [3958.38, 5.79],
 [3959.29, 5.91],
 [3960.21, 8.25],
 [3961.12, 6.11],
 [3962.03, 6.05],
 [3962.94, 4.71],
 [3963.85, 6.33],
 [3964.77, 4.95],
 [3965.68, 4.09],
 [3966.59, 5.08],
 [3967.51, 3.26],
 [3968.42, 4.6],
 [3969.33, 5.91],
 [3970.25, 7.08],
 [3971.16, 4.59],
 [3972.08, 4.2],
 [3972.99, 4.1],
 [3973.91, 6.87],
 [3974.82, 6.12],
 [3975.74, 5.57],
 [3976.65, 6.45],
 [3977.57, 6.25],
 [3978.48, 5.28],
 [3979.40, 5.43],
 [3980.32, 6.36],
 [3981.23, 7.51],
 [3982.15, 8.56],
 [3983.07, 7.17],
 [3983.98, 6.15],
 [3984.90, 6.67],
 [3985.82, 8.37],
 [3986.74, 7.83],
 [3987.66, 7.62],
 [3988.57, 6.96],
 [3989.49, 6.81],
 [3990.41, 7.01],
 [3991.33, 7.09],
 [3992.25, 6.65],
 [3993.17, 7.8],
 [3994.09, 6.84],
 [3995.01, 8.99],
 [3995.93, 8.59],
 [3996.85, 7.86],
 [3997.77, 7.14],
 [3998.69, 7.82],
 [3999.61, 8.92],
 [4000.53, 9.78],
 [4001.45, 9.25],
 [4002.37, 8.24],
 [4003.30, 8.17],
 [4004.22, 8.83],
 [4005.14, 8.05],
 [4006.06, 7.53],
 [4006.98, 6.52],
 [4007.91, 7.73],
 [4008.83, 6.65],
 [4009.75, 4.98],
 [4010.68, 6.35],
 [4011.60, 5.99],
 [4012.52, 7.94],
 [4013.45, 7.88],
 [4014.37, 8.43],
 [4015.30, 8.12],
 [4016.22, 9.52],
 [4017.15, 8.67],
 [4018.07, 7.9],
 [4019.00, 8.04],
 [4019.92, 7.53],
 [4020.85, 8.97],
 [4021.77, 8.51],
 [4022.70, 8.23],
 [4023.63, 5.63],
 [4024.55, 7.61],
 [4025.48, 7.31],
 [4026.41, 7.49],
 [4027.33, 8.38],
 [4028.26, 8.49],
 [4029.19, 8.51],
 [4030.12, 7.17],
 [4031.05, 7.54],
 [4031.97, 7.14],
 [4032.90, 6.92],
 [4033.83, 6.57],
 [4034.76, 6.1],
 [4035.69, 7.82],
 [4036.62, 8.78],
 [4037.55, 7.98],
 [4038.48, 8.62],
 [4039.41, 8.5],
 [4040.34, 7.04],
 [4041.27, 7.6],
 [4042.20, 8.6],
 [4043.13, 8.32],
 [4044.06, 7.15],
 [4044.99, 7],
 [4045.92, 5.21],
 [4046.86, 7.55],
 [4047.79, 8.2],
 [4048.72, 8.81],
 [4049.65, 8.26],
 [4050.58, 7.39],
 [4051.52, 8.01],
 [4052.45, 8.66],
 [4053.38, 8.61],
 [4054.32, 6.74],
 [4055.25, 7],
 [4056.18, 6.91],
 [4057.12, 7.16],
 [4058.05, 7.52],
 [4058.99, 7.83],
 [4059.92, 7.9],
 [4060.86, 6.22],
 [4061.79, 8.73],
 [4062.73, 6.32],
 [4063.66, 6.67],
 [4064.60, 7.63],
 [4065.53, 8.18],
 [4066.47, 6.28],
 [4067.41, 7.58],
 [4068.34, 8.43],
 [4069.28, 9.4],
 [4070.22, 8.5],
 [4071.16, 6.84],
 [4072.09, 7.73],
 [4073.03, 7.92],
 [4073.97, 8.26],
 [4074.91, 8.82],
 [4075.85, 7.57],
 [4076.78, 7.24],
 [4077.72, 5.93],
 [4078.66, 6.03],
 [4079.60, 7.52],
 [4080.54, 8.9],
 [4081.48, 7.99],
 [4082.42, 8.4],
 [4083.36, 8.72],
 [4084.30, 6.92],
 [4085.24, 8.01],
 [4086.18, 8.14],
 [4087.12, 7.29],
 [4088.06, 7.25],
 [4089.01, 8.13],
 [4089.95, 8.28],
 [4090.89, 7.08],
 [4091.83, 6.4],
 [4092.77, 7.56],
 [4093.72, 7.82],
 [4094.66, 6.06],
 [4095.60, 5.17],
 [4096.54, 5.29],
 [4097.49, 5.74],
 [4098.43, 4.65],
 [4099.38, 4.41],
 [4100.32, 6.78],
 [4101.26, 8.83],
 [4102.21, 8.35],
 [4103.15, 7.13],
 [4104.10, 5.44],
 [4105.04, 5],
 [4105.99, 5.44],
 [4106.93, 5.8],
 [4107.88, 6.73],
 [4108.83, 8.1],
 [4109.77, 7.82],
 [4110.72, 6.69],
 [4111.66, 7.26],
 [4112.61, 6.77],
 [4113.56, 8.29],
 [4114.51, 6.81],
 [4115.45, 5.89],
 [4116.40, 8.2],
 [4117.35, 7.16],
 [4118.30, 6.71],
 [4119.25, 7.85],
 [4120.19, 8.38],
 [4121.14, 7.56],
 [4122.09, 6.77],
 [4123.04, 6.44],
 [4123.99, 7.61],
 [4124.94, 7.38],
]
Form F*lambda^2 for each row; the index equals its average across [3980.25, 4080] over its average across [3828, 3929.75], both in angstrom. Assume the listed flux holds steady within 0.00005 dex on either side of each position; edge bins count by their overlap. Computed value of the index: 1.2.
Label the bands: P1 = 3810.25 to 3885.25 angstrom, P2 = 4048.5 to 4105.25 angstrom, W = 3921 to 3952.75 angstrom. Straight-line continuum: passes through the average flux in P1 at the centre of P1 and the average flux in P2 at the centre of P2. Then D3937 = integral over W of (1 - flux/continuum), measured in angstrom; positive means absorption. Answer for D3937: 0.8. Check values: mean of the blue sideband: 6.84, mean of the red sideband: 7.35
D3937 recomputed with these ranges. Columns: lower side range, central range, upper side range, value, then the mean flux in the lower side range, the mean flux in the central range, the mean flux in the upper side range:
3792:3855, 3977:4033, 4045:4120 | -4.9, 6.21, 7.57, 7.28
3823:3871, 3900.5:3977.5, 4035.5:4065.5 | 5.9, 6.69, 6.57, 7.66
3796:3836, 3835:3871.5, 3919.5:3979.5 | -4.5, 6.16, 7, 6.39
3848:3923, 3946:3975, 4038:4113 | 4.0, 7.09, 6.19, 7.33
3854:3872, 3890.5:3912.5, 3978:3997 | 3.3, 7.79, 6.46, 7.21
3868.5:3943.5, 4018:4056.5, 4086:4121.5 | -4.7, 6.77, 7.69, 6.89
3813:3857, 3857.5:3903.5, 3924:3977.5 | -4.1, 6.42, 6.94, 6.32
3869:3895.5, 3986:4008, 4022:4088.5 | -1.6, 6.68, 7.84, 7.63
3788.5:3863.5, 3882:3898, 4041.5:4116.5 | 1.8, 6.37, 5.87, 7.3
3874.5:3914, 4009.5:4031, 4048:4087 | -1.1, 6.52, 7.74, 7.7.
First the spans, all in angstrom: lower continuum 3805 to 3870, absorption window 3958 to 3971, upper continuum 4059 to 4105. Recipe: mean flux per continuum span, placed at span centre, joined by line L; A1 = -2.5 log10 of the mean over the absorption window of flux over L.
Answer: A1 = 0.26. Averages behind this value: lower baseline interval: 6.77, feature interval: 5.56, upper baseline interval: 7.28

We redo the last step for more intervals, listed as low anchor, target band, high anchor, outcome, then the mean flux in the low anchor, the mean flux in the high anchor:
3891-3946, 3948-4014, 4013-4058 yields 0.072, 6.74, 7.76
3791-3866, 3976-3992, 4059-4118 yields -0.004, 6.37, 7.2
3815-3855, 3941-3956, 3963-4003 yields -0.103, 6.29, 6.69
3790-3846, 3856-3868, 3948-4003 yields -0.235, 5.99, 6.75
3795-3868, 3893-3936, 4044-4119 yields 0.000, 6.49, 7.26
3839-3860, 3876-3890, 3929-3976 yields 0.045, 7.02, 6.31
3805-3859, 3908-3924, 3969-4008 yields -0.069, 6.59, 7.13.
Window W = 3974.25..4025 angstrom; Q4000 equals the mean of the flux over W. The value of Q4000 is 7.47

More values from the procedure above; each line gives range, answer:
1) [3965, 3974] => 4.9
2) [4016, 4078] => 7.69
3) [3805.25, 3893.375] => 6.74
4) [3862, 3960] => 6.92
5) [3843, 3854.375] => 7.24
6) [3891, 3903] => 6.41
